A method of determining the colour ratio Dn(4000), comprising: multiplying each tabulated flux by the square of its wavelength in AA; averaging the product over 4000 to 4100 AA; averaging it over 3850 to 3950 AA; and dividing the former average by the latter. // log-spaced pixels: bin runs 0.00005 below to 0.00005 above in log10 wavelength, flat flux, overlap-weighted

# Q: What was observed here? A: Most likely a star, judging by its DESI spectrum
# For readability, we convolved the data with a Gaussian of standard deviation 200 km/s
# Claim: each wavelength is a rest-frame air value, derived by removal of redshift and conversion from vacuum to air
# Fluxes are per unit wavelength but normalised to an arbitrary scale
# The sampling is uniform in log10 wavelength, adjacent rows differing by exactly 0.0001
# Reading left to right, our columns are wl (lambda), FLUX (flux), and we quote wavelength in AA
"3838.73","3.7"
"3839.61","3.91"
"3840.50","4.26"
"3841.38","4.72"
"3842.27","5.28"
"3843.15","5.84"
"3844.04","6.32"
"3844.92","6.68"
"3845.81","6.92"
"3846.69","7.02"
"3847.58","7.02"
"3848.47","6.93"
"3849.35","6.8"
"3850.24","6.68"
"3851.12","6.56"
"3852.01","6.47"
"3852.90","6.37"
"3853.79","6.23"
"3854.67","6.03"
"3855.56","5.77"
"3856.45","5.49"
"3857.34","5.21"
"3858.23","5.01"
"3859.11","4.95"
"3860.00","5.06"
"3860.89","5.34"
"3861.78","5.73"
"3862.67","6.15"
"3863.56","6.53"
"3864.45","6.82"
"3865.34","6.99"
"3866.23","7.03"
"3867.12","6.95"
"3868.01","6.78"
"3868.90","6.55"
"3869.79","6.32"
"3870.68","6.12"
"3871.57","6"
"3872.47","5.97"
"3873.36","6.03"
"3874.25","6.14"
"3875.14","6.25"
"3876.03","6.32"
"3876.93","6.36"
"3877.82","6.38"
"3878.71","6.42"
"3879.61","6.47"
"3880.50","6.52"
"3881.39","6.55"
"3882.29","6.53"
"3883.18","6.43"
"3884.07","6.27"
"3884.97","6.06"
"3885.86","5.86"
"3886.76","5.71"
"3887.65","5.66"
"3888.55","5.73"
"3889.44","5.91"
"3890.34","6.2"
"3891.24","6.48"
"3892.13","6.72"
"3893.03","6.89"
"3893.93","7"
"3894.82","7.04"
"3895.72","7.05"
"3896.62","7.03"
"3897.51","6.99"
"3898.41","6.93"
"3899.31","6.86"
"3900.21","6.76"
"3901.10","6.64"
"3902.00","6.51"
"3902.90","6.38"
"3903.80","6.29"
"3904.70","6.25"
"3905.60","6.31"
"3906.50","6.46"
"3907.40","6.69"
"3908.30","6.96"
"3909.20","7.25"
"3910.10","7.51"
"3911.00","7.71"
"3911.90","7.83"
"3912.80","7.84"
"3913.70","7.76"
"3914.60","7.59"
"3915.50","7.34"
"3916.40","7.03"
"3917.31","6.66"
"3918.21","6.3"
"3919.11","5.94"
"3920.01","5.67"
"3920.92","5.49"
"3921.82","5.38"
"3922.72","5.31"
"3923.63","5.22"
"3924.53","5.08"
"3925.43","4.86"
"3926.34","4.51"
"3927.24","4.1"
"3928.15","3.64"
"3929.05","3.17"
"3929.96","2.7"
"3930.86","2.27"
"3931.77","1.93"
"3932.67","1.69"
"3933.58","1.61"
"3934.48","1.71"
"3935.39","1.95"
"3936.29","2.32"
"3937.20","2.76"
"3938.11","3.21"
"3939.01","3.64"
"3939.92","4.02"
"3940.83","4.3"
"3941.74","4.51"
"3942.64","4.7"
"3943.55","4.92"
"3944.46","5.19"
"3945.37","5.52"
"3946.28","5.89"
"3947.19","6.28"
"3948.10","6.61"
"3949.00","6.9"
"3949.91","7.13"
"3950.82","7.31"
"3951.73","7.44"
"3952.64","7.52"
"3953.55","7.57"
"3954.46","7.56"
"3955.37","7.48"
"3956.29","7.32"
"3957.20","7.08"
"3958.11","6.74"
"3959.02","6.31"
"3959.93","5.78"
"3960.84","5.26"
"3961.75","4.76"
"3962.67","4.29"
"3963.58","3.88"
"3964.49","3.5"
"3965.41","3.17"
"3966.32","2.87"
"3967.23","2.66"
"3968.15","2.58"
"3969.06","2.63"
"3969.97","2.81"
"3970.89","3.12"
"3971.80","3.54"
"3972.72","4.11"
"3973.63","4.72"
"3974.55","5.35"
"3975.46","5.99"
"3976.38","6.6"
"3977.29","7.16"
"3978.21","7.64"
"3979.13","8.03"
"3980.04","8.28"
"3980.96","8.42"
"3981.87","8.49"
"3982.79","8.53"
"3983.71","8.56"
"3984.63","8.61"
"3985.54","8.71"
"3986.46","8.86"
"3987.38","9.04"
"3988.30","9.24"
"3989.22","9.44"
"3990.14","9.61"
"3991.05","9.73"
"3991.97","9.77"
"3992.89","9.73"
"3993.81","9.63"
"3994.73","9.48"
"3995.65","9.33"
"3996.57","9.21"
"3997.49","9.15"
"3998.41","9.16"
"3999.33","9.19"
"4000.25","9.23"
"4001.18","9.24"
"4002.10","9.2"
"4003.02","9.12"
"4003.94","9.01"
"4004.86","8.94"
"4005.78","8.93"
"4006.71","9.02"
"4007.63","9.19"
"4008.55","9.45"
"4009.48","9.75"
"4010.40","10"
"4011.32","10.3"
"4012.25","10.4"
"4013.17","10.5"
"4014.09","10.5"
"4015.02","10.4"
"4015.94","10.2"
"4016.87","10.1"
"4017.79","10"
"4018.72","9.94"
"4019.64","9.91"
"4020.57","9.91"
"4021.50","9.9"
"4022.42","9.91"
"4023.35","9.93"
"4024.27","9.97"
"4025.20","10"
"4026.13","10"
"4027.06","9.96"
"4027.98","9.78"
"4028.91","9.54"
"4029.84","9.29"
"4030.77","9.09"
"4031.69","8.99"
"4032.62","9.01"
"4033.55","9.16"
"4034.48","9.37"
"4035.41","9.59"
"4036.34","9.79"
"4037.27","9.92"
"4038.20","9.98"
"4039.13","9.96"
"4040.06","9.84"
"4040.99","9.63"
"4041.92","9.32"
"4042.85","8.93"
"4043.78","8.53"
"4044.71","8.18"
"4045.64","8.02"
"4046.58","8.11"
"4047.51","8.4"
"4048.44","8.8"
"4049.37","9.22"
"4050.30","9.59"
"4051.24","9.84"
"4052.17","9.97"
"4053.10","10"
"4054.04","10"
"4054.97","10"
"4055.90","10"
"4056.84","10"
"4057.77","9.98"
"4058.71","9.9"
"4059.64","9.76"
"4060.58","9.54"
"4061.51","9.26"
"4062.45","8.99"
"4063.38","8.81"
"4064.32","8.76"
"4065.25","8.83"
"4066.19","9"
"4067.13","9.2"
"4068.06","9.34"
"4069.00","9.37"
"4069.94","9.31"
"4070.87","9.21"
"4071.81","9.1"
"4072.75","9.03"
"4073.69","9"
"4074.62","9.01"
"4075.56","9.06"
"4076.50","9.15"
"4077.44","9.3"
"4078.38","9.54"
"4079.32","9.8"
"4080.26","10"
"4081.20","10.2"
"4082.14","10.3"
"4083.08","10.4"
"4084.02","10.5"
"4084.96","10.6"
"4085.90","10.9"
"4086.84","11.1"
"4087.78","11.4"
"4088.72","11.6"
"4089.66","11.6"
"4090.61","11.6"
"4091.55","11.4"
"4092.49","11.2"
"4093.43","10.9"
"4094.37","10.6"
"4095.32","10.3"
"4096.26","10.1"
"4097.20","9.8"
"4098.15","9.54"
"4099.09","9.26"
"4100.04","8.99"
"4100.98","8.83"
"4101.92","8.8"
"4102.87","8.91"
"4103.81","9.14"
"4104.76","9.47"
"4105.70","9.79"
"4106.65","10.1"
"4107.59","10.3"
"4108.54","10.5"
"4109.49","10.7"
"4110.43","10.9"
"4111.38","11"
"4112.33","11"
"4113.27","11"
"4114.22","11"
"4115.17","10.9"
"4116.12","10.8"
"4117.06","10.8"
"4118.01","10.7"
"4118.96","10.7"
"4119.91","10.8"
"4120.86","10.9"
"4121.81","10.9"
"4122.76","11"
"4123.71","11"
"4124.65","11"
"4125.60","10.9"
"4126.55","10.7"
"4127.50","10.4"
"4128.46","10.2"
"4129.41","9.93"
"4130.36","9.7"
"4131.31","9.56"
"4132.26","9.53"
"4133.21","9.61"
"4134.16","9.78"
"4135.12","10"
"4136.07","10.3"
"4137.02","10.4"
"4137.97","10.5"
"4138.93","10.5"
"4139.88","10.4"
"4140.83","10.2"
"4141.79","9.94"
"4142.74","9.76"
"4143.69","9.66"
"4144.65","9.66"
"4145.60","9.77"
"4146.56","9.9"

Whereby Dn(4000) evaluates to 1.82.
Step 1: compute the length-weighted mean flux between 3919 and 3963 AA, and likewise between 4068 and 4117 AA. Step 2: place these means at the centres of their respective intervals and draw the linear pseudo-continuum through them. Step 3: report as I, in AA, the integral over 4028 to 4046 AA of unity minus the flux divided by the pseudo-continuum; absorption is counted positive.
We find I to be -2.3 AA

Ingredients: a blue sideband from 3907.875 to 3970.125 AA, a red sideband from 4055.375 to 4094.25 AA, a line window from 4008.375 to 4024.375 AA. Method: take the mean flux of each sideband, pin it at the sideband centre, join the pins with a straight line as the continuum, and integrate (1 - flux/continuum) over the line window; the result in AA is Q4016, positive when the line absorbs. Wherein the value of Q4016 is -4.5 AA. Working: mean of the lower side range 5.15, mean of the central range 10.1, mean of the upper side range 9.91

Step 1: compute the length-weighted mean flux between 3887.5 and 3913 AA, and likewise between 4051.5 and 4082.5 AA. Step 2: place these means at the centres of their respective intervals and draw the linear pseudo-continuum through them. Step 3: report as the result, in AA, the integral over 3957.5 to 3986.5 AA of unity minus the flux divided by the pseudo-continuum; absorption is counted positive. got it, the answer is 8.4 AA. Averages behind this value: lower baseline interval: 6.76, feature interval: 5.65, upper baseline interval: 9.48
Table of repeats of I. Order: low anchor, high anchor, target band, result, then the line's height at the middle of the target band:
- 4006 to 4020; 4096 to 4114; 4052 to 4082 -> 1.45 AA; 9.93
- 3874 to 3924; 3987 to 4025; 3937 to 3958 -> 5.42 AA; 7.94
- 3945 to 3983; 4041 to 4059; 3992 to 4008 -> -4.34 AA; 7.28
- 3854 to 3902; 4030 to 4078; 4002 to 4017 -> -2.06 AA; 8.54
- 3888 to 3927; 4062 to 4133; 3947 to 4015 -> 3.91 AA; 7.9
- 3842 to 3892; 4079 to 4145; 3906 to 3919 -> -0.34 AA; 6.99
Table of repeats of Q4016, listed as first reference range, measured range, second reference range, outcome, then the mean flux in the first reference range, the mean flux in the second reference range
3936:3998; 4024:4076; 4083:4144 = -4.4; 6.38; 10.4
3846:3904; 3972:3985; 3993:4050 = 2.2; 6.35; 9.49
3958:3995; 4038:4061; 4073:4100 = -1.1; 6.52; 10.3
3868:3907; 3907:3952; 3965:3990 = 8.4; 6.41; 6.32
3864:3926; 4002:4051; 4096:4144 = -4.9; 6.48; 10.2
